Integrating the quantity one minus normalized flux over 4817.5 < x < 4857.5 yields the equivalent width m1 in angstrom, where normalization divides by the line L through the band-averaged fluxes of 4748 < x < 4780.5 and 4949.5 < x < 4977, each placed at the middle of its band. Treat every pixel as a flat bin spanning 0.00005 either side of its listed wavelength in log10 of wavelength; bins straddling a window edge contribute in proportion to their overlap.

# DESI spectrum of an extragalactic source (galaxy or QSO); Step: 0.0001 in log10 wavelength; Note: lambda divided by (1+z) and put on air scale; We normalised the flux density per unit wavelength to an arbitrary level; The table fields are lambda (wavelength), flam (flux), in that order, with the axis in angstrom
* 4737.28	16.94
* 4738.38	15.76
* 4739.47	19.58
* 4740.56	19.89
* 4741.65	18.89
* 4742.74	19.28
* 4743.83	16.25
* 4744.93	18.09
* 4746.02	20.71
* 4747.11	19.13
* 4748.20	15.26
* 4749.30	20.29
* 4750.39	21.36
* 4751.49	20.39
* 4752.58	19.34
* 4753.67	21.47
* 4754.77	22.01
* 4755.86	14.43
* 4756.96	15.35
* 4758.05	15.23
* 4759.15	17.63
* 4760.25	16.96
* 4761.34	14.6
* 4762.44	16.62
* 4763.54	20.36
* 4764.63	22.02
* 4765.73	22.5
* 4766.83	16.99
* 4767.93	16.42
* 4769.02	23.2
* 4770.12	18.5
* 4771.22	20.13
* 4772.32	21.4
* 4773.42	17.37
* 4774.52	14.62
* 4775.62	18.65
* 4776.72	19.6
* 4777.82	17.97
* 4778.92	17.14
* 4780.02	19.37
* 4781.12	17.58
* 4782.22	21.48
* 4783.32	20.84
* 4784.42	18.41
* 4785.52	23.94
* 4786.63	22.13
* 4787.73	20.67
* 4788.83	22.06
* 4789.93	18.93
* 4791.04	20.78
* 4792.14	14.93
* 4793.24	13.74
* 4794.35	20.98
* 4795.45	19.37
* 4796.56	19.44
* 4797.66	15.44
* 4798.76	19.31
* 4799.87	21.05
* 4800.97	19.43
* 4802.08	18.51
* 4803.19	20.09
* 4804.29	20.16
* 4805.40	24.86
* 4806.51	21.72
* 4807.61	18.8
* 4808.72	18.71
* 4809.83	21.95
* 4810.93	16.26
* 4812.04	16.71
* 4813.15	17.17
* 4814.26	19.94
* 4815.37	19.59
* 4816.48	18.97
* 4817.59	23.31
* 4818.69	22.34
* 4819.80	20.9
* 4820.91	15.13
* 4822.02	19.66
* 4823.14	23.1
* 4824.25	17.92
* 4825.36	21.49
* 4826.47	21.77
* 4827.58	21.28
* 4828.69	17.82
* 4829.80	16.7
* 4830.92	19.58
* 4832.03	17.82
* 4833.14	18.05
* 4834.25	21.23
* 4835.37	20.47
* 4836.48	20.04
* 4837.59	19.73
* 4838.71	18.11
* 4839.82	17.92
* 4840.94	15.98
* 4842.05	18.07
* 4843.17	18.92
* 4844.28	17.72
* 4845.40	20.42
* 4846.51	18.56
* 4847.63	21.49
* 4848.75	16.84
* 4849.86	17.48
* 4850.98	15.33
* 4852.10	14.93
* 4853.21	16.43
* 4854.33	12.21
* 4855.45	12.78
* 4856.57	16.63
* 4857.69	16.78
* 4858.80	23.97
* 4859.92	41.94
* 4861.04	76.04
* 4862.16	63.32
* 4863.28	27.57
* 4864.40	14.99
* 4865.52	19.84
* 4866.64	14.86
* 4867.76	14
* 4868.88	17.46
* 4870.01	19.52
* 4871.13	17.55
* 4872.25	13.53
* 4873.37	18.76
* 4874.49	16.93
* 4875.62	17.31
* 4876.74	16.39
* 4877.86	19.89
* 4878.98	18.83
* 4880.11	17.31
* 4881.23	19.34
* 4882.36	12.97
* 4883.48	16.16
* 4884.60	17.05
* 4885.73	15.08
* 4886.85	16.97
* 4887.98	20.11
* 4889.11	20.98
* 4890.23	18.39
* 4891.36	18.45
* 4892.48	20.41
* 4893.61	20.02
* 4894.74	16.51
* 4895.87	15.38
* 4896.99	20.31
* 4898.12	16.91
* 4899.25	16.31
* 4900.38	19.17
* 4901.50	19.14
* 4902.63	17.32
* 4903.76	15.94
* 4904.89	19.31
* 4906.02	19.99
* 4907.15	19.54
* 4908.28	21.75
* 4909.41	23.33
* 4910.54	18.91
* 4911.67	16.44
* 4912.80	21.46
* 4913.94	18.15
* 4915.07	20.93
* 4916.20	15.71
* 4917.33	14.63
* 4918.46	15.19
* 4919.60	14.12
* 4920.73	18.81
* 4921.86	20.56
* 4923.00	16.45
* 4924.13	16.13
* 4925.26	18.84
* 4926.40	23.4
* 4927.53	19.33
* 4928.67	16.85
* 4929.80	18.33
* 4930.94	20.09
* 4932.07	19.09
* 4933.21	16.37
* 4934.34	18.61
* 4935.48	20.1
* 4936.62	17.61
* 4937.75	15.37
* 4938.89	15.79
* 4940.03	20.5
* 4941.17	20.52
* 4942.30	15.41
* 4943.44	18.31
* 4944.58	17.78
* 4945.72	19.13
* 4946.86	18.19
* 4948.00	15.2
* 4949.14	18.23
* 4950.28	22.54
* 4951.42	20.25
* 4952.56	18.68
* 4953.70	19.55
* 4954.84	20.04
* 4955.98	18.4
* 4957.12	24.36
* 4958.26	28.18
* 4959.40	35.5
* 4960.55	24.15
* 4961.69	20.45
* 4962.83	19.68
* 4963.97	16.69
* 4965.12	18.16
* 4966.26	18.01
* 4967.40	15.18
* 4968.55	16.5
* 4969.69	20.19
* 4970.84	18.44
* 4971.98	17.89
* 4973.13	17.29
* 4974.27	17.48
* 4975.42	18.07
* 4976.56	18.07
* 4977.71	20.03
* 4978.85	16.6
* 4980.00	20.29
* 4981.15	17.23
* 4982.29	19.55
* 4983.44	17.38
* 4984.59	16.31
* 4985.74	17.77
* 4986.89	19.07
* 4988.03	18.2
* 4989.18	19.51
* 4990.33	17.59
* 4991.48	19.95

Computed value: 1.42 angstrom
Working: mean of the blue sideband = 18.6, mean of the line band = 18.5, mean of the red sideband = 20.2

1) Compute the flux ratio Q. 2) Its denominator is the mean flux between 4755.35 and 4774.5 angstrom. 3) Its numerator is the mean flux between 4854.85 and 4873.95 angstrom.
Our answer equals 1.4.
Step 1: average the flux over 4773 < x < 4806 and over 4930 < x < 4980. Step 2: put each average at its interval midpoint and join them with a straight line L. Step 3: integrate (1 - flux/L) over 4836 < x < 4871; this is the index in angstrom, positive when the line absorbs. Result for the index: -4.7 angstrom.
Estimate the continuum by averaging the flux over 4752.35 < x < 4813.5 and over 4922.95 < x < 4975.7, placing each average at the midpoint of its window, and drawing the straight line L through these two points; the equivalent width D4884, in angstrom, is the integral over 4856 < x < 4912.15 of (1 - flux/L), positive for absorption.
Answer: -4.6 angstrom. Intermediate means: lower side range 19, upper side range 19.2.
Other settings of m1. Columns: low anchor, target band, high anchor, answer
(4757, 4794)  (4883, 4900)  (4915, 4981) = 0.8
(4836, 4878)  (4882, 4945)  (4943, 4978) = 6.6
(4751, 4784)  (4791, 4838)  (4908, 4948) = -2.2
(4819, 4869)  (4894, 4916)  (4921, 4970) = 1.5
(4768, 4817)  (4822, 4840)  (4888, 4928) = -0.5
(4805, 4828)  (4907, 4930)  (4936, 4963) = 1.9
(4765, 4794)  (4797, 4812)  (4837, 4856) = -0.9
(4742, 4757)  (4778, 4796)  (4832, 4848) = -0.5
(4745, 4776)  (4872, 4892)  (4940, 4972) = 1.9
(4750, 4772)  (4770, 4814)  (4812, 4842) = -0.5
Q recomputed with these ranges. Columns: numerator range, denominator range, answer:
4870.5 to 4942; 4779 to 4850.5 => 0.93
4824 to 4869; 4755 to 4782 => 1.18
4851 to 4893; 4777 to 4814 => 1.08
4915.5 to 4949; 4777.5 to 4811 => 0.91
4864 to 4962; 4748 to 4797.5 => 0.98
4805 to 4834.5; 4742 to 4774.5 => 1.05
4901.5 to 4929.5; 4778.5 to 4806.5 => 0.94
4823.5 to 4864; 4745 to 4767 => 1.18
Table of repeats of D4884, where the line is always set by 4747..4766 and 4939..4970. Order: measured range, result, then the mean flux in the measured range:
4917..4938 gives 1.89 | 18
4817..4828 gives -0.97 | 20.7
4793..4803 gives 0.02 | 18.8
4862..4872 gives -1.04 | 21.3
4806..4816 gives -0.03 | 19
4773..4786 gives -0.14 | 18.9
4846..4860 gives 0.82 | 18.1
